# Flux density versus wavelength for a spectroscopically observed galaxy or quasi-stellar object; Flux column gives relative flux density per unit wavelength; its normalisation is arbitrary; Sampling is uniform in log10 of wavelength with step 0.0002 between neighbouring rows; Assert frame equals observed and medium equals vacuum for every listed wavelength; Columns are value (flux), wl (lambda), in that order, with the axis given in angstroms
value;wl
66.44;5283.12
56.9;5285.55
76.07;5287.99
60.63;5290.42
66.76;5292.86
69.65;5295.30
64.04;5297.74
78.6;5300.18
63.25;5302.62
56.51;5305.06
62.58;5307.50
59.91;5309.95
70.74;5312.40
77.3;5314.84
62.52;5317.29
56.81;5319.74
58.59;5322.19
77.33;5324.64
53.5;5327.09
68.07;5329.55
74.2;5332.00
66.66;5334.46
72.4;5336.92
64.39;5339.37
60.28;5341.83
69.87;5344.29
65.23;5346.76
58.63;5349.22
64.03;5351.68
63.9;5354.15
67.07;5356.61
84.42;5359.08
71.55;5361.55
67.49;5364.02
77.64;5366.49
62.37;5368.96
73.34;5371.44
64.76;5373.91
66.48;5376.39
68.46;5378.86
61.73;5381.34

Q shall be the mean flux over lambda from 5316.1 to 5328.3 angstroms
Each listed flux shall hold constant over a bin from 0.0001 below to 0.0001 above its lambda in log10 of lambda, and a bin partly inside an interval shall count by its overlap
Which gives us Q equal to 61.8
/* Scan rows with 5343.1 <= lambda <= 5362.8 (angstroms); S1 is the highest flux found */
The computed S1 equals 84.42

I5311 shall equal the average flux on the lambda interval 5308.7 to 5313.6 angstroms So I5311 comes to 65.2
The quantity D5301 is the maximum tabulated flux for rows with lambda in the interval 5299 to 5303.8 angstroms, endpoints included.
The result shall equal 78.6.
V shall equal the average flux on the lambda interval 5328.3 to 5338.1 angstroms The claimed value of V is 70.2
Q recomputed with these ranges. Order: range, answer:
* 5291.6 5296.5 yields 68.1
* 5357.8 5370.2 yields 72.6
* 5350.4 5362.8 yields 70.2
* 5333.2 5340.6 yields 67.9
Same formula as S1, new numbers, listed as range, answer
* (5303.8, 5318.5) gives 77.3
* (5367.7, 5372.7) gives 73.34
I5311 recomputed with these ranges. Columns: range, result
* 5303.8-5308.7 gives 59.6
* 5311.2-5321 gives 66.8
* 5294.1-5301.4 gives 70.8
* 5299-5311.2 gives 64.1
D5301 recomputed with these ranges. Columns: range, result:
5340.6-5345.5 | 69.87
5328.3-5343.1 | 74.2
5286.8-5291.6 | 76.07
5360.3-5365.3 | 71.55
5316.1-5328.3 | 77.33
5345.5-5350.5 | 65.23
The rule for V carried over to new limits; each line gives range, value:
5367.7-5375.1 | 66.9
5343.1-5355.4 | 64.3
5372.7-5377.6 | 65.6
